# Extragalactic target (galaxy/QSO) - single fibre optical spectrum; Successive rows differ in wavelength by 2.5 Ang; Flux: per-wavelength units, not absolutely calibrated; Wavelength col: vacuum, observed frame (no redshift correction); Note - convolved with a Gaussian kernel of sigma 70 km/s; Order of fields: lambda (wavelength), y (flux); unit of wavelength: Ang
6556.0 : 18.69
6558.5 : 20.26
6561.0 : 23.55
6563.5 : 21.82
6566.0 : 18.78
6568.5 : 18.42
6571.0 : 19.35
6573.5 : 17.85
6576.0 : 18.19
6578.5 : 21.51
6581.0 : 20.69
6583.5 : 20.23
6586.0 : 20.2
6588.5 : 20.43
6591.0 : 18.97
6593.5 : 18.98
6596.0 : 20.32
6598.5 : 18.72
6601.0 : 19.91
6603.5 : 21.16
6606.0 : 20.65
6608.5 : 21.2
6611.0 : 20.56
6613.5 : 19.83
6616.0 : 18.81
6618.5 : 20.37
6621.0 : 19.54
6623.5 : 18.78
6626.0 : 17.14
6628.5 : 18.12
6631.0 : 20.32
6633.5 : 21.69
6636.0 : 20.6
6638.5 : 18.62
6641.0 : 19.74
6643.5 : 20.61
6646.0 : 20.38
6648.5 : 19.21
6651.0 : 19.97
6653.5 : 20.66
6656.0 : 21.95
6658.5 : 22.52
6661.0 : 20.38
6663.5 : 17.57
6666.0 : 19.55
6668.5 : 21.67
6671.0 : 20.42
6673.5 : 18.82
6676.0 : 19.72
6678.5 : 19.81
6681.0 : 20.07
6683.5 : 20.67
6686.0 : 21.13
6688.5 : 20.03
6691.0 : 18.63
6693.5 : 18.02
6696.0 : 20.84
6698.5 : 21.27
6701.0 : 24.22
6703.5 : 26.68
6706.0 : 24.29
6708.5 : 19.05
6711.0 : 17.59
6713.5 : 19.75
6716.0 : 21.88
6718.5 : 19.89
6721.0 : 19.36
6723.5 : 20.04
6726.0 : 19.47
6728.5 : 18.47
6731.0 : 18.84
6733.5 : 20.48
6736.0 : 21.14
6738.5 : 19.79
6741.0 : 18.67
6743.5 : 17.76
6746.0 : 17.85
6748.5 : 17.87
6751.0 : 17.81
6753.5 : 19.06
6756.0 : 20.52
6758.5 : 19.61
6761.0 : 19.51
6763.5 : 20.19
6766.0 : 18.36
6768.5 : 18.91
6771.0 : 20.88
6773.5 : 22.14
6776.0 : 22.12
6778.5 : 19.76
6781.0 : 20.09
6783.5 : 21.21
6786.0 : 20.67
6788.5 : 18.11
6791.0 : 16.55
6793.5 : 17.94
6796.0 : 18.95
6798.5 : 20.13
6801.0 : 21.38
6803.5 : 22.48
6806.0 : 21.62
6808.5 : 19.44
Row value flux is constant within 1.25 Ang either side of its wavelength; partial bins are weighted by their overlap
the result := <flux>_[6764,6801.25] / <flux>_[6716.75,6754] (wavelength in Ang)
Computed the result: 1.03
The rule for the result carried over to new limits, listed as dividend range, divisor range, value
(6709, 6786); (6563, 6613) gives 0.99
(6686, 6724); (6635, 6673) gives 1.03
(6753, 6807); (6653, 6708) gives 0.96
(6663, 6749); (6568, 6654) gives 1.02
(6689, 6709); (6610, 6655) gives 1.10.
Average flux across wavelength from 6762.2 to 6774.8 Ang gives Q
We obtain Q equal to 20.1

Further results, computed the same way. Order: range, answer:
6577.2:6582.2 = 21.1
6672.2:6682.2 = 19.6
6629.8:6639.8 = 20.3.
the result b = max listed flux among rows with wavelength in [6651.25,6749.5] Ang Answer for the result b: 26.68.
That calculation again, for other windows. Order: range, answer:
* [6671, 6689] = 21.13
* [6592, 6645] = 21.69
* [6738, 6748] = 19.79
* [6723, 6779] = 22.14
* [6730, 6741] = 21.14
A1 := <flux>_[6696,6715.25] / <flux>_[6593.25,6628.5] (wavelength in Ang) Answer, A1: 1.11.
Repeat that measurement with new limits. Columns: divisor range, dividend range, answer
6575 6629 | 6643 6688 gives 1.03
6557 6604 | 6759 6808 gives 1.00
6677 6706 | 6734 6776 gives 0.92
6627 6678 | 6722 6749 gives 0.95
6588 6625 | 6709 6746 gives 0.98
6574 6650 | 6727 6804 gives 0.99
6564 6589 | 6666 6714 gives 1.05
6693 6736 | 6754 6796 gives 0.96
